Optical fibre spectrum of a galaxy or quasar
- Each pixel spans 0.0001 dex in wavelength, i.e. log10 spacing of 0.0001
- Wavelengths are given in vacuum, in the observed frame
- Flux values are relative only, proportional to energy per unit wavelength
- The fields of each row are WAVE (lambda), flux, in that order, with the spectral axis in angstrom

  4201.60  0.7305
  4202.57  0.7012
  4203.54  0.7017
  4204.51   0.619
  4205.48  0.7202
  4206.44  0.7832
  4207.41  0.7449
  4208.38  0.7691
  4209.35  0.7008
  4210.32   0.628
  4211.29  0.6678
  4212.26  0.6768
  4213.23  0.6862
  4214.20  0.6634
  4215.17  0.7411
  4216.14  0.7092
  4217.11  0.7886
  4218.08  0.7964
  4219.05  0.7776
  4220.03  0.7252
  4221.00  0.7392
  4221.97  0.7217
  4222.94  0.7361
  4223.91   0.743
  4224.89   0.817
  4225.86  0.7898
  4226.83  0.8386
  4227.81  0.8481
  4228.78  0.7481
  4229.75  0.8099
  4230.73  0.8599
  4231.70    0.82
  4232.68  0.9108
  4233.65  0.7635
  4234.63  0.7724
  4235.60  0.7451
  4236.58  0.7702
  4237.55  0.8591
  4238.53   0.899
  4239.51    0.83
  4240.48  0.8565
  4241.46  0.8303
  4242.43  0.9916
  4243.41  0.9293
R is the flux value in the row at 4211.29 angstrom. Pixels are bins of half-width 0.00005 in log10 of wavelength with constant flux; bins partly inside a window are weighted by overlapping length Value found 0.6678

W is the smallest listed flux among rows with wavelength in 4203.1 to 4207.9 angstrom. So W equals 0.619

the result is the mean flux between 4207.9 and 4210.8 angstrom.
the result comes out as 0.699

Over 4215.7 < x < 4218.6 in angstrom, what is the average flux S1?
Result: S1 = 0.767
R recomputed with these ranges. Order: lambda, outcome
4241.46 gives 0.8303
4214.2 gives 0.6634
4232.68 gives 0.9108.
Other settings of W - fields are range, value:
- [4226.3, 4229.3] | 0.7481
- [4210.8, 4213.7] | 0.6678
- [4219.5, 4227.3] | 0.7217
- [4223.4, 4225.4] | 0.743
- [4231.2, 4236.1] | 0.7451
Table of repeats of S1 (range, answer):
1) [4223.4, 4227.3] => 0.797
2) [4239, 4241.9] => 0.839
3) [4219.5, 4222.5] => 0.729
